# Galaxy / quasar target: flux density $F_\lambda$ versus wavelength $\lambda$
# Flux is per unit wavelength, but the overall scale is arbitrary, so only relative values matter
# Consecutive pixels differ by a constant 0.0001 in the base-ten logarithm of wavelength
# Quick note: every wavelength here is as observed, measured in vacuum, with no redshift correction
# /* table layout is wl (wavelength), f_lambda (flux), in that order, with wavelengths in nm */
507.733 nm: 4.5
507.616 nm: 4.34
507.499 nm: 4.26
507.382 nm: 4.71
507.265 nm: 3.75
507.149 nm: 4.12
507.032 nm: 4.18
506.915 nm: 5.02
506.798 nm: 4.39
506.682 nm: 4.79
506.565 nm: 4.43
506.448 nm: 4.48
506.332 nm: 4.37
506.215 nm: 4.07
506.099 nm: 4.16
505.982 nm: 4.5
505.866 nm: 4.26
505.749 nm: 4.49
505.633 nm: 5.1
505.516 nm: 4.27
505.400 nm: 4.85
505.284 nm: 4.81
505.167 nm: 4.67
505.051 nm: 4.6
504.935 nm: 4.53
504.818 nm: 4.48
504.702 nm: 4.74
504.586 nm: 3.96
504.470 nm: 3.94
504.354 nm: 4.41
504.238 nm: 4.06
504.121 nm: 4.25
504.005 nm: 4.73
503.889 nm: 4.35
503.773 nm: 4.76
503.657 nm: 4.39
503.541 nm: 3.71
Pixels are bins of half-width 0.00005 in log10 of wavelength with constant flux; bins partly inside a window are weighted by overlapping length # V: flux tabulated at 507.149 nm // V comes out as 4.12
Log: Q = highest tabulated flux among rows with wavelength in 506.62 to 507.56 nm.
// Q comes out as 5.02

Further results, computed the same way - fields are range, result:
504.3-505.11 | 4.74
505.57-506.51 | 5.1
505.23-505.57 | 4.85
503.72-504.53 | 4.76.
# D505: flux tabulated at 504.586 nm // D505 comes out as 3.96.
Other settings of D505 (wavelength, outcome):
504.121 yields 4.25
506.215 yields 4.07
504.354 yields 4.41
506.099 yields 4.16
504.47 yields 3.94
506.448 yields 4.48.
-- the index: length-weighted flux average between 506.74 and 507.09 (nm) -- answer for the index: 4.53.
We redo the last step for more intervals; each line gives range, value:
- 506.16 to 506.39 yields 4.22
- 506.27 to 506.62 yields 4.42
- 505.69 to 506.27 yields 4.3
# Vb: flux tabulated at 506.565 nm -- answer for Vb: 4.43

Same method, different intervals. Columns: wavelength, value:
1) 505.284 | 4.81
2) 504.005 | 4.73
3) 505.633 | 5.1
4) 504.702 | 4.74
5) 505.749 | 4.49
